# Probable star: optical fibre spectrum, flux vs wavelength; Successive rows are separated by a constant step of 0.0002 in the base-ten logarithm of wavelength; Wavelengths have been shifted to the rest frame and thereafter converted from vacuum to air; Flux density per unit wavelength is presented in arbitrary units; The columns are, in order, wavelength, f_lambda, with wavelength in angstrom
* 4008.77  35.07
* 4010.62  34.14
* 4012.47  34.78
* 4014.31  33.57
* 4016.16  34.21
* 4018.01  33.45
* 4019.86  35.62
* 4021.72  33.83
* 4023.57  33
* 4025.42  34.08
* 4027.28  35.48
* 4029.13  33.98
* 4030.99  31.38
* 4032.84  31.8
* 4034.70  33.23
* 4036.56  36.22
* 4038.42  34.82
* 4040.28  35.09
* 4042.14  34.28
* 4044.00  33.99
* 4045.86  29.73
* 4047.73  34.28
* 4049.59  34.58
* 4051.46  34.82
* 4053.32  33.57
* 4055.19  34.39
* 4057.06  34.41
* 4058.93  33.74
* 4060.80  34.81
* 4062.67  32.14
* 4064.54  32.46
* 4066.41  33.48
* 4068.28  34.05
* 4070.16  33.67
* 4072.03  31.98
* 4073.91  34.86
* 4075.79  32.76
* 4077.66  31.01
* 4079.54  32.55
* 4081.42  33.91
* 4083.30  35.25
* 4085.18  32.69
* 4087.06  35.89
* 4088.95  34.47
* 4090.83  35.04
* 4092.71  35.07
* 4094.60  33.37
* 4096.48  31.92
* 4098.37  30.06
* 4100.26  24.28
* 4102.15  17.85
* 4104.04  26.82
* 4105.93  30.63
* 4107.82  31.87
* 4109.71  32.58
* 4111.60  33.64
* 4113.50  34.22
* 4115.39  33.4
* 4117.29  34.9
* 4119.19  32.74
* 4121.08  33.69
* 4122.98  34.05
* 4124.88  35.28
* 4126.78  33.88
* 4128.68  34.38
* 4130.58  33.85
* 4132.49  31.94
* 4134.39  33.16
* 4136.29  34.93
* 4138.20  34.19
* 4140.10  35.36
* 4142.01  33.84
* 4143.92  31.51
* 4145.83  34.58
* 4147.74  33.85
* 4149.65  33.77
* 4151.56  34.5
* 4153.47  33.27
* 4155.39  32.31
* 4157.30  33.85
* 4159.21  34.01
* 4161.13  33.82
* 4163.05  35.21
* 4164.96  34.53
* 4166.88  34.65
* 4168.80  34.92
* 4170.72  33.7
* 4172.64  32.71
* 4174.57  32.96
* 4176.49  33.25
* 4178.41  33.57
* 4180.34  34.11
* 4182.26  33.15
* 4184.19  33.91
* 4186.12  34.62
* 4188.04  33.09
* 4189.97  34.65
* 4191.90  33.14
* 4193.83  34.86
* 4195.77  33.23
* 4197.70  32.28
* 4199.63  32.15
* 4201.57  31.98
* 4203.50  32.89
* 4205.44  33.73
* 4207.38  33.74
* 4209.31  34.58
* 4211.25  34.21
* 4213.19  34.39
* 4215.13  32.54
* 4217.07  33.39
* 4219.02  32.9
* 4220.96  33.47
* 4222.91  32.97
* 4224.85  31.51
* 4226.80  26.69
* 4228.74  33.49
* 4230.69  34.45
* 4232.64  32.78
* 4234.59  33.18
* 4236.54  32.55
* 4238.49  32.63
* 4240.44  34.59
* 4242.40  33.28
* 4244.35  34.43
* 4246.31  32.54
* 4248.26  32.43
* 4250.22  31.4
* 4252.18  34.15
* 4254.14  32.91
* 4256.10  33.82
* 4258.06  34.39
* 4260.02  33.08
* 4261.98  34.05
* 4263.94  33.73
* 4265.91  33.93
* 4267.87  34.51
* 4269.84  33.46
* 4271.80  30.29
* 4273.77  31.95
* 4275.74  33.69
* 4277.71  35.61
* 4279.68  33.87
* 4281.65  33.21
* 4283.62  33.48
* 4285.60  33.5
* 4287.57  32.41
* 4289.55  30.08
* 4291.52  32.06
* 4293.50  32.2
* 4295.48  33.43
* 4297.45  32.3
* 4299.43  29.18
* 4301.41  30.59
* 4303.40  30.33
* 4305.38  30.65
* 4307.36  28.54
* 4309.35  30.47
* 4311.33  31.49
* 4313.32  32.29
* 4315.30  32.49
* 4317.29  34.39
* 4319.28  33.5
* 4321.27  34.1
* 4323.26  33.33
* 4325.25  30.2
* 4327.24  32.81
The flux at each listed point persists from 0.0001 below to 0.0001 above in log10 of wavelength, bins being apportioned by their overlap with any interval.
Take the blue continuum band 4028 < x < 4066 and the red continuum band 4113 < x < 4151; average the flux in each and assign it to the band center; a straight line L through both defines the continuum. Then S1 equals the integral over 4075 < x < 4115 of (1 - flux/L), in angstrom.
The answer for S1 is 2.5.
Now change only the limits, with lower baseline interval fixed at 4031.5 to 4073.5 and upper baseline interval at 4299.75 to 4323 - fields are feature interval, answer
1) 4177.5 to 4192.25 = -0.5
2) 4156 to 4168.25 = -0.5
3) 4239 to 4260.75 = -0.8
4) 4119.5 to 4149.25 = -0.7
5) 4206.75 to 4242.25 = -0.7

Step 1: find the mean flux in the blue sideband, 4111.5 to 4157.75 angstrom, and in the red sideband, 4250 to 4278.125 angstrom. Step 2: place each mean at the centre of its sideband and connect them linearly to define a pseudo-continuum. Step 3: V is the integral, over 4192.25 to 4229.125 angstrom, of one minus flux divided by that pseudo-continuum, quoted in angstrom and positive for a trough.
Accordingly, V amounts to 0.75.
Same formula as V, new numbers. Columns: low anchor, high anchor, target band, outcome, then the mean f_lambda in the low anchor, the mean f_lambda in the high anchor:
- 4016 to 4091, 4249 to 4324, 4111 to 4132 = -0.34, 33.8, 32.6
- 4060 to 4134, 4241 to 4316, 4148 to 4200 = -1.85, 32.6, 32.5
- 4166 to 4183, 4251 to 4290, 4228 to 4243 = 0.04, 33.7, 33.3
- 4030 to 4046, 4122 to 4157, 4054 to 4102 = 1.13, 33.6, 33.8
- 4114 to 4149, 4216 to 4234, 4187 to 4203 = -0.14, 33.9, 32.4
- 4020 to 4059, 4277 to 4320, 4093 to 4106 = 2.11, 33.9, 32.1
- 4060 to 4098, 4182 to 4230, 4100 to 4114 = 1.83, 33.5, 33.1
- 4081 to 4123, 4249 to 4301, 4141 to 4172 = -1.51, 32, 32.9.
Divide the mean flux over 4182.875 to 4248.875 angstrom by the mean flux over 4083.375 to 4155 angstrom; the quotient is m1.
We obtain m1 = 1.0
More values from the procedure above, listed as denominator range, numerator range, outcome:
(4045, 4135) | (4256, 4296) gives 1.01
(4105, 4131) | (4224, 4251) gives 0.97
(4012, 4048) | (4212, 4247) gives 0.97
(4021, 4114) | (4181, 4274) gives 1.01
